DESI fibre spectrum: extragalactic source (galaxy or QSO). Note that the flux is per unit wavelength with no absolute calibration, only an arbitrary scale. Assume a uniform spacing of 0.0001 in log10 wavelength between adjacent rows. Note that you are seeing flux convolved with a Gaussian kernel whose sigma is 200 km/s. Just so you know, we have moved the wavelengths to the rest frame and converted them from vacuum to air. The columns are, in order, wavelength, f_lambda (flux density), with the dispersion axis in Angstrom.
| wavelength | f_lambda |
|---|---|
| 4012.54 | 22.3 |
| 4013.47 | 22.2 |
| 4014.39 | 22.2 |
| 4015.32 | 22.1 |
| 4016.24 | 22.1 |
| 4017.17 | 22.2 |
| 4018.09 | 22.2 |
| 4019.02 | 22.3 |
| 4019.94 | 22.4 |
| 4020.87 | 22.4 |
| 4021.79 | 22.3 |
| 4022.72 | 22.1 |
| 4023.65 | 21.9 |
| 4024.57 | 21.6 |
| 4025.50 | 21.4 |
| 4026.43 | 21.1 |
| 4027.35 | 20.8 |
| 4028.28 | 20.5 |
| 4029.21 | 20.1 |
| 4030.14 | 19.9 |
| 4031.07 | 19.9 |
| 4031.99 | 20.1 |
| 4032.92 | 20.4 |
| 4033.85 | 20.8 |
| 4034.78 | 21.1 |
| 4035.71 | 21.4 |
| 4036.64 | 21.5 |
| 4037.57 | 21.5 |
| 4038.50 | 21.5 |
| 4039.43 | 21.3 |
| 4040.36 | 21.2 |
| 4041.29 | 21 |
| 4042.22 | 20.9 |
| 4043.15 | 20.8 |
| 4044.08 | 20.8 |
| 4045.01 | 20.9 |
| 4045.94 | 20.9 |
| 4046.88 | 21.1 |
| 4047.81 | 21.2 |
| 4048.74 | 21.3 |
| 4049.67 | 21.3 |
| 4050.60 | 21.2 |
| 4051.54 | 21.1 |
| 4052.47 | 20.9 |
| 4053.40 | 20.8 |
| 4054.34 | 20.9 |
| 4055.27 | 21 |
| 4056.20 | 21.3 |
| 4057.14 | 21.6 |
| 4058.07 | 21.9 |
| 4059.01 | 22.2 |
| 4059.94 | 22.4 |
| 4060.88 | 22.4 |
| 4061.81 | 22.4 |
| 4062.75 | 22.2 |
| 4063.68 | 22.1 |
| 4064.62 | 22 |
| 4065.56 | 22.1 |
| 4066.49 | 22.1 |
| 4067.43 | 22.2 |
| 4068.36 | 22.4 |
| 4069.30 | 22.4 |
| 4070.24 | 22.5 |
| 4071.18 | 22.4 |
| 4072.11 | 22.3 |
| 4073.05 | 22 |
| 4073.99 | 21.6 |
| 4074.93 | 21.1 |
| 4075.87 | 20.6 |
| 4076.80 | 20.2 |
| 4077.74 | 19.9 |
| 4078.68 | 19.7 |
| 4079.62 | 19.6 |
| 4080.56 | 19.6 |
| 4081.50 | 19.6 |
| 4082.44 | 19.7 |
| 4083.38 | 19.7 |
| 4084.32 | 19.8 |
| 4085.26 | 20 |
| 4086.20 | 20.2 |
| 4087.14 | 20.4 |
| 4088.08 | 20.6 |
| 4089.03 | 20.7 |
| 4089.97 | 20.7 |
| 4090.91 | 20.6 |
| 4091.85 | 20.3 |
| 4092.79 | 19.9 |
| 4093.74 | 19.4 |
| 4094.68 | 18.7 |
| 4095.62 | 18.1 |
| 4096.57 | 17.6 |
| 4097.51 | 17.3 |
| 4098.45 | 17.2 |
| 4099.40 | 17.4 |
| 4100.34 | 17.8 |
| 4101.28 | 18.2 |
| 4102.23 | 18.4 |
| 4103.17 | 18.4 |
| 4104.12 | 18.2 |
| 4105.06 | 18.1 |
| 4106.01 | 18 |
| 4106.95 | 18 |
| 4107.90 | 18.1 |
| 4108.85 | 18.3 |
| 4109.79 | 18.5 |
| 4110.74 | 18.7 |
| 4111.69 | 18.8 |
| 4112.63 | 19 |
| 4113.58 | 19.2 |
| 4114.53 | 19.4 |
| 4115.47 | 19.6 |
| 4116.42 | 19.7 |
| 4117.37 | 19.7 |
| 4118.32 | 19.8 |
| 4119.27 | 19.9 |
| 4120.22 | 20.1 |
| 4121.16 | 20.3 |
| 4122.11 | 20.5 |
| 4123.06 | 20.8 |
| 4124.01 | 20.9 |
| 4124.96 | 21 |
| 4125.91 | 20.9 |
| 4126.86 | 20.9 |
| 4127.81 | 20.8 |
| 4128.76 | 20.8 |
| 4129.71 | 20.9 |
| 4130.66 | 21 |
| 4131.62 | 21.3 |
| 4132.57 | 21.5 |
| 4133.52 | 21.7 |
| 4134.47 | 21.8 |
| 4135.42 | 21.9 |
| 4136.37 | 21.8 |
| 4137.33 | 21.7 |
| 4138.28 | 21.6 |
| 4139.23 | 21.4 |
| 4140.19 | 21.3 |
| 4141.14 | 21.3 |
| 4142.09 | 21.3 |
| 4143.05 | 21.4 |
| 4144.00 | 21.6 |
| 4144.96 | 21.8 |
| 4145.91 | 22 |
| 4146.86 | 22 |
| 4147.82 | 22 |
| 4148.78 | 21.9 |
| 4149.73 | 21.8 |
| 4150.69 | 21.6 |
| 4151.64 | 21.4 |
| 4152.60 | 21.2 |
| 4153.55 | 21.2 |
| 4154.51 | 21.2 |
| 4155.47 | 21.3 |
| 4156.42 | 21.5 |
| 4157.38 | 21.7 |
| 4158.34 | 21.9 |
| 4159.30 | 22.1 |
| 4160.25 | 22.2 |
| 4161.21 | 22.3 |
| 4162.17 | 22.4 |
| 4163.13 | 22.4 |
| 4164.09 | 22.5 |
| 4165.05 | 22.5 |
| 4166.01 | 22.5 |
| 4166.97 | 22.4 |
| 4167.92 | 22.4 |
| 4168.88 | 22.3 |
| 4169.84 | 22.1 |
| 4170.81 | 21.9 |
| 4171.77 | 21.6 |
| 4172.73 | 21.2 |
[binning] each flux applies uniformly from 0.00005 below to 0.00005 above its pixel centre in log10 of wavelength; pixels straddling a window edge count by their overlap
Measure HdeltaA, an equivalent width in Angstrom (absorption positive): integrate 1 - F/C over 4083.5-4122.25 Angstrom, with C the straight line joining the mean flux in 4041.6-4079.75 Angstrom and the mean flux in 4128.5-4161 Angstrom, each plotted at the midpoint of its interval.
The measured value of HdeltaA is 4.3 Angstrom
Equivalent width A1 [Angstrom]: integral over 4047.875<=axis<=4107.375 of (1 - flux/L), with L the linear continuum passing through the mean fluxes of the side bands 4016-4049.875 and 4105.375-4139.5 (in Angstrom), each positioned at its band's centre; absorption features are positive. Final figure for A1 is 1.0 Angstrom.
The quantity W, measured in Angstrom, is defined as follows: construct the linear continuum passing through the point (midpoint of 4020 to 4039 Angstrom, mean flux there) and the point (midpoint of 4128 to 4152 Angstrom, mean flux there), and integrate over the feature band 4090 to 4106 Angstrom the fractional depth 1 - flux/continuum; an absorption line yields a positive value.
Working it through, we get 2.1 Angstrom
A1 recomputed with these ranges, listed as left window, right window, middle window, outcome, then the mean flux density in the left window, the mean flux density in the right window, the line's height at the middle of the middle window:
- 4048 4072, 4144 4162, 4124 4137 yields 0.3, 21.8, 21.7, 21.8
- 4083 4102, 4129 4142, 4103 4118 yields 1.0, 19.2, 21.5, 20.2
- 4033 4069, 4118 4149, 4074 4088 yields 0.8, 21.5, 21.2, 21.4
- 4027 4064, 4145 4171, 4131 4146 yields 0.2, 21.2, 21.9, 21.8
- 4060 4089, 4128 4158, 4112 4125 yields 0.9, 21.1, 21.5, 21.4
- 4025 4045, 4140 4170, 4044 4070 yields -0.7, 20.9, 21.9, 21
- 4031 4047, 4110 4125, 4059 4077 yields -1.3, 21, 19.8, 20.5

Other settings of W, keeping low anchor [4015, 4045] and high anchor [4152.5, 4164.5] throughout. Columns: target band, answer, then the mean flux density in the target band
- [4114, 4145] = 1.2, 20.9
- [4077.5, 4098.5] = 1.9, 19.6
